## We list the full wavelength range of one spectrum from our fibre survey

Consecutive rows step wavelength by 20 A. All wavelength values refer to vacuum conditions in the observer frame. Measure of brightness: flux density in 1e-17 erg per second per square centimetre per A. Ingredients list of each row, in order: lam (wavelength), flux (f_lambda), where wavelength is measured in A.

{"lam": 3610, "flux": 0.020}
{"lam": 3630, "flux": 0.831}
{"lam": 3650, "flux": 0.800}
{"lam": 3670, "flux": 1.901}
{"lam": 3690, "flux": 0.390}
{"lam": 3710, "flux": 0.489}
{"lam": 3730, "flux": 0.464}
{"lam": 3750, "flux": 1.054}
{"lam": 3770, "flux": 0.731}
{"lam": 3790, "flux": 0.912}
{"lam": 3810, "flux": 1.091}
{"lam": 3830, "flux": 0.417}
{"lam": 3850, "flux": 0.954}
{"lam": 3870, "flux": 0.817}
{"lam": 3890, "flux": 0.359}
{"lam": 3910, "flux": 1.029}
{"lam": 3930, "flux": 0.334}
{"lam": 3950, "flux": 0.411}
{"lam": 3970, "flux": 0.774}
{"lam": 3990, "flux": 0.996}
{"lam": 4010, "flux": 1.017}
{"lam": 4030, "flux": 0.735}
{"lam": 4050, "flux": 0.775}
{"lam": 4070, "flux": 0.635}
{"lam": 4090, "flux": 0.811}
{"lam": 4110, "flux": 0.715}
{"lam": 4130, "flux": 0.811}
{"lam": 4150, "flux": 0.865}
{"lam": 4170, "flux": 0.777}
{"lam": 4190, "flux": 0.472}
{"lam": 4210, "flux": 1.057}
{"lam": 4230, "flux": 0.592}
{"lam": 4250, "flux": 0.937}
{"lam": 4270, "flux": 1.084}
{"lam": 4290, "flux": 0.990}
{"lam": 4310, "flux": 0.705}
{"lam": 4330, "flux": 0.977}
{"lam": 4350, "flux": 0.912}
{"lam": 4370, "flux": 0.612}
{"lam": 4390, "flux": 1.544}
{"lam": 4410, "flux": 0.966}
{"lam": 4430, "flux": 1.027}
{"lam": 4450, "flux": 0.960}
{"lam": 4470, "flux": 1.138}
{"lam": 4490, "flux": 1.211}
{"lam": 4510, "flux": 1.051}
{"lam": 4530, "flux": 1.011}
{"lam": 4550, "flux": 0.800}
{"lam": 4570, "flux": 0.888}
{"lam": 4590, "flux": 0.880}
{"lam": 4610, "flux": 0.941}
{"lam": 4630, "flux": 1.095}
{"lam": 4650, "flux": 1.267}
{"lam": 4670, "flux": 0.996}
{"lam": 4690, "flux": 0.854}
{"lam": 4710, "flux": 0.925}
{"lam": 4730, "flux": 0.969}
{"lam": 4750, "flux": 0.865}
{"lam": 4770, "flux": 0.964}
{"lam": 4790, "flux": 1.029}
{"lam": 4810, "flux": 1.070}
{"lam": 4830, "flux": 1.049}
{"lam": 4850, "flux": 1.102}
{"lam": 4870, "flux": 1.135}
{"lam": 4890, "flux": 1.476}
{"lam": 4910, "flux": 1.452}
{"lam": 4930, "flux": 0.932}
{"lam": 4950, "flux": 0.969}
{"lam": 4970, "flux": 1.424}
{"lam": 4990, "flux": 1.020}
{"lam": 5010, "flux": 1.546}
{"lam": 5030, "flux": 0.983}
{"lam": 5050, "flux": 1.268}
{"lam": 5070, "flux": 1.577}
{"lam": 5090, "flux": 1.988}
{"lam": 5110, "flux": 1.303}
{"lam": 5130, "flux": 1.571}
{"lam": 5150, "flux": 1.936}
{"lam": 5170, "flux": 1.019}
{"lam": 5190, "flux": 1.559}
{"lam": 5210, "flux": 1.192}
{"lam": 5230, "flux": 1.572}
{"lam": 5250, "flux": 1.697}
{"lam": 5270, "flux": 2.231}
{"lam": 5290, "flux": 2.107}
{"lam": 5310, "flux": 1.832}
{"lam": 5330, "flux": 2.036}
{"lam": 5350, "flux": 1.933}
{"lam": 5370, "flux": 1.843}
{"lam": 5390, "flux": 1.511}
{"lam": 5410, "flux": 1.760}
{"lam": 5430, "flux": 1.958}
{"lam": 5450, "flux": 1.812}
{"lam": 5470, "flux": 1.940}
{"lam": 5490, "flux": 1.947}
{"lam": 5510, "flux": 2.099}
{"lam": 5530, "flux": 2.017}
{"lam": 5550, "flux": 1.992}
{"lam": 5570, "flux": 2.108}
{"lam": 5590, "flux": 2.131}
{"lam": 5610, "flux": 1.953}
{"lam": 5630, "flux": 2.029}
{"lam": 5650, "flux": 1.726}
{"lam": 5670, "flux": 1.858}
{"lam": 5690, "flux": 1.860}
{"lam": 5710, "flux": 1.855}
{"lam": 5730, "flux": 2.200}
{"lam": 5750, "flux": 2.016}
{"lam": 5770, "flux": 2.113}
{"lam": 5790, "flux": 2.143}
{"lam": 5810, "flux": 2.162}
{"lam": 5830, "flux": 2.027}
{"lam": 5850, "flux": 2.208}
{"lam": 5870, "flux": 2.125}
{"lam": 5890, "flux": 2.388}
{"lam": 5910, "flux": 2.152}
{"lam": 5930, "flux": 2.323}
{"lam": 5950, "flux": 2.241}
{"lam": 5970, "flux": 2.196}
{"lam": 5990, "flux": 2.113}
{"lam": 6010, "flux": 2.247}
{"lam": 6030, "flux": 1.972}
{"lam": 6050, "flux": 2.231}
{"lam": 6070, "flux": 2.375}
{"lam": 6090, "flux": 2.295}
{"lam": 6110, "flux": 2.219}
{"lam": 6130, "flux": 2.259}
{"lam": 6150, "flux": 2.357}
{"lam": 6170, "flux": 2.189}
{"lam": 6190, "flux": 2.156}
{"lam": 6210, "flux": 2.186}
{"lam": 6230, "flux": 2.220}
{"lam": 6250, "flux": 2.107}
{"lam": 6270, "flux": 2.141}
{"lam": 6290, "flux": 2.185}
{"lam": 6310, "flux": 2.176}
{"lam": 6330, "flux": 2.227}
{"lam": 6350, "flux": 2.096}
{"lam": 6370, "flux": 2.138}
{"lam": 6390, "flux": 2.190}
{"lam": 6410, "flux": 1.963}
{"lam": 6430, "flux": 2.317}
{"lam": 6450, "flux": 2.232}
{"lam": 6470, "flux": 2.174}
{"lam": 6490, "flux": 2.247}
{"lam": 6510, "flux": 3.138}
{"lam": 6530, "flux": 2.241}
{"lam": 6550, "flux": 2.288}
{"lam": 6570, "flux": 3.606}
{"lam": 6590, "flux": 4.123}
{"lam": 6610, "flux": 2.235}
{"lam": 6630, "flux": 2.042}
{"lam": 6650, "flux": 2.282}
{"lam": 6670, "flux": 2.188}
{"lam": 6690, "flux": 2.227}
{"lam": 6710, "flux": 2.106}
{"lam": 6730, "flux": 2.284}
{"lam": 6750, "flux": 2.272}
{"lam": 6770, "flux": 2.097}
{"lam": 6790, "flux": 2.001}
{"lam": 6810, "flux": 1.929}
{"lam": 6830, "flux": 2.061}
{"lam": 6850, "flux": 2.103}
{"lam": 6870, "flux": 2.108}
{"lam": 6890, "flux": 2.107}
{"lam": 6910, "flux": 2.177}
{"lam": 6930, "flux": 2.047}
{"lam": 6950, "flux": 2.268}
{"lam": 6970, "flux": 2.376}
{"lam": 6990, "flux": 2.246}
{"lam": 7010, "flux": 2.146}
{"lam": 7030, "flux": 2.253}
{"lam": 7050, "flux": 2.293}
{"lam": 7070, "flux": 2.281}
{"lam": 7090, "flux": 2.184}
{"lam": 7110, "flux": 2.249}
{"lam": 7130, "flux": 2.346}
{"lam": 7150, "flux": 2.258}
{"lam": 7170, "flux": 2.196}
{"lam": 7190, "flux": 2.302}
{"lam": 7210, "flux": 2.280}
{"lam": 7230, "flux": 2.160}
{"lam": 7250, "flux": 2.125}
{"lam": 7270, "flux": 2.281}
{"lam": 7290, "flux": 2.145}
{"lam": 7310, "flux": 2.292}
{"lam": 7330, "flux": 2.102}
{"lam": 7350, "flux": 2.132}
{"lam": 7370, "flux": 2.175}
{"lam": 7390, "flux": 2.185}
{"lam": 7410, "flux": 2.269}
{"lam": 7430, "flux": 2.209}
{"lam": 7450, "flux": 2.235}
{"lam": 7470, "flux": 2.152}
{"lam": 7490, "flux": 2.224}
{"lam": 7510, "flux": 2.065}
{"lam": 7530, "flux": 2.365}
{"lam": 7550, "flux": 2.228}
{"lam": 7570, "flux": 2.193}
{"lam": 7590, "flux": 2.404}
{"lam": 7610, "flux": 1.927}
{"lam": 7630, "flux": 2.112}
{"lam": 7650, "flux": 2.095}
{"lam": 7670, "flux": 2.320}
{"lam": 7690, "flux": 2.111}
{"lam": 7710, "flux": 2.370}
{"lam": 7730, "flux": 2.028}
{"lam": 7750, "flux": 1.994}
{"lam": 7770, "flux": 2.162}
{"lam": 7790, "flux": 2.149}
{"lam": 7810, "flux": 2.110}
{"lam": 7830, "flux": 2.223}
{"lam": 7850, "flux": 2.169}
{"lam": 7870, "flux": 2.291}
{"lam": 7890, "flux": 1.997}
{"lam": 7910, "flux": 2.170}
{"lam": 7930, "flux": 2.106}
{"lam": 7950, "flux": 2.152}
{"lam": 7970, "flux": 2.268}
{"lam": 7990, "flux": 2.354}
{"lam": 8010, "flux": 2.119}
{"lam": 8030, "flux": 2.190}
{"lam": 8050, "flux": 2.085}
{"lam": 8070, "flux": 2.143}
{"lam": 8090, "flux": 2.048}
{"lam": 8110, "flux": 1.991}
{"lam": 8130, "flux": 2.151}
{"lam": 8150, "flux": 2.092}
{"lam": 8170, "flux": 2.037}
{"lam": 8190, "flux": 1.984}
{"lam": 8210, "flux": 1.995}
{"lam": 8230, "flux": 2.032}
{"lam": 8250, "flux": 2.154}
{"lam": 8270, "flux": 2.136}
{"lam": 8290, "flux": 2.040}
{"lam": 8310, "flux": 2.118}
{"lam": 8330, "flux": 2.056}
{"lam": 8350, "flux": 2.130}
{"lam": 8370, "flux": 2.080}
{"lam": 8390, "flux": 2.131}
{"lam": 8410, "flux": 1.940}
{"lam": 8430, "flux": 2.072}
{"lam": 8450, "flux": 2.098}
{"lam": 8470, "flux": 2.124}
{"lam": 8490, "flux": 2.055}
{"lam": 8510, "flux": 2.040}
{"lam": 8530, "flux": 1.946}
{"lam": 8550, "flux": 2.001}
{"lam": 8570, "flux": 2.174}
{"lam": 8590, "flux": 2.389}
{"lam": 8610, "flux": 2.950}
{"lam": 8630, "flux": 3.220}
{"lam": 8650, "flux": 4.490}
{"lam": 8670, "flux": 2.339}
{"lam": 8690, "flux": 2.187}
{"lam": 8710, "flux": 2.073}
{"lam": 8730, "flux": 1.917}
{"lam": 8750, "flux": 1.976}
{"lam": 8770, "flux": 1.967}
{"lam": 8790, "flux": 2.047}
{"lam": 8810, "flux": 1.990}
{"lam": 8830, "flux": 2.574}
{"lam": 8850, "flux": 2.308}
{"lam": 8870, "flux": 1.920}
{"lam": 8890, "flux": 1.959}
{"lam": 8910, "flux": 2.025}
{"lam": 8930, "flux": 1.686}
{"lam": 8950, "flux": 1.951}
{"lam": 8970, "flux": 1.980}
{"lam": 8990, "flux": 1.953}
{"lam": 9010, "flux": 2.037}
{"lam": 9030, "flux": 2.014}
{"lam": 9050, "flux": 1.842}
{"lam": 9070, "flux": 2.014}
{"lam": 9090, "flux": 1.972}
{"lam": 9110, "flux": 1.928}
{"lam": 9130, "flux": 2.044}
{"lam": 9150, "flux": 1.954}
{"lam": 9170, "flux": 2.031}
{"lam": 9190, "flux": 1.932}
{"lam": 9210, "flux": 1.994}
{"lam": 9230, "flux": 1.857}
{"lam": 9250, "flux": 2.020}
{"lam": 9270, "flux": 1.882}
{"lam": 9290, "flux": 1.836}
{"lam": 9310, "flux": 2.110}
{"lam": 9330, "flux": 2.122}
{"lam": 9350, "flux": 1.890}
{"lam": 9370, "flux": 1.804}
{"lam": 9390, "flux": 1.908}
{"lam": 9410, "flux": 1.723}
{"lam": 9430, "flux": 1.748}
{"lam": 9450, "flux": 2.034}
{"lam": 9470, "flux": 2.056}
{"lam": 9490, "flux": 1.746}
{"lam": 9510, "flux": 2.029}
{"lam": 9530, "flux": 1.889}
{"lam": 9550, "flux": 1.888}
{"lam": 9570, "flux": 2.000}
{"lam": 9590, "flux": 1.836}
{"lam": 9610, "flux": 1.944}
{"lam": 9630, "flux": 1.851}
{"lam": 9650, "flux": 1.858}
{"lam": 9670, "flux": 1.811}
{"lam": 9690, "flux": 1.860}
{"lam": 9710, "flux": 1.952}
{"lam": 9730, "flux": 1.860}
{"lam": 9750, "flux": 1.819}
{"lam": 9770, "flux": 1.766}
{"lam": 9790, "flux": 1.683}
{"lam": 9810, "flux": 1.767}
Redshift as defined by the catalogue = 0.31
